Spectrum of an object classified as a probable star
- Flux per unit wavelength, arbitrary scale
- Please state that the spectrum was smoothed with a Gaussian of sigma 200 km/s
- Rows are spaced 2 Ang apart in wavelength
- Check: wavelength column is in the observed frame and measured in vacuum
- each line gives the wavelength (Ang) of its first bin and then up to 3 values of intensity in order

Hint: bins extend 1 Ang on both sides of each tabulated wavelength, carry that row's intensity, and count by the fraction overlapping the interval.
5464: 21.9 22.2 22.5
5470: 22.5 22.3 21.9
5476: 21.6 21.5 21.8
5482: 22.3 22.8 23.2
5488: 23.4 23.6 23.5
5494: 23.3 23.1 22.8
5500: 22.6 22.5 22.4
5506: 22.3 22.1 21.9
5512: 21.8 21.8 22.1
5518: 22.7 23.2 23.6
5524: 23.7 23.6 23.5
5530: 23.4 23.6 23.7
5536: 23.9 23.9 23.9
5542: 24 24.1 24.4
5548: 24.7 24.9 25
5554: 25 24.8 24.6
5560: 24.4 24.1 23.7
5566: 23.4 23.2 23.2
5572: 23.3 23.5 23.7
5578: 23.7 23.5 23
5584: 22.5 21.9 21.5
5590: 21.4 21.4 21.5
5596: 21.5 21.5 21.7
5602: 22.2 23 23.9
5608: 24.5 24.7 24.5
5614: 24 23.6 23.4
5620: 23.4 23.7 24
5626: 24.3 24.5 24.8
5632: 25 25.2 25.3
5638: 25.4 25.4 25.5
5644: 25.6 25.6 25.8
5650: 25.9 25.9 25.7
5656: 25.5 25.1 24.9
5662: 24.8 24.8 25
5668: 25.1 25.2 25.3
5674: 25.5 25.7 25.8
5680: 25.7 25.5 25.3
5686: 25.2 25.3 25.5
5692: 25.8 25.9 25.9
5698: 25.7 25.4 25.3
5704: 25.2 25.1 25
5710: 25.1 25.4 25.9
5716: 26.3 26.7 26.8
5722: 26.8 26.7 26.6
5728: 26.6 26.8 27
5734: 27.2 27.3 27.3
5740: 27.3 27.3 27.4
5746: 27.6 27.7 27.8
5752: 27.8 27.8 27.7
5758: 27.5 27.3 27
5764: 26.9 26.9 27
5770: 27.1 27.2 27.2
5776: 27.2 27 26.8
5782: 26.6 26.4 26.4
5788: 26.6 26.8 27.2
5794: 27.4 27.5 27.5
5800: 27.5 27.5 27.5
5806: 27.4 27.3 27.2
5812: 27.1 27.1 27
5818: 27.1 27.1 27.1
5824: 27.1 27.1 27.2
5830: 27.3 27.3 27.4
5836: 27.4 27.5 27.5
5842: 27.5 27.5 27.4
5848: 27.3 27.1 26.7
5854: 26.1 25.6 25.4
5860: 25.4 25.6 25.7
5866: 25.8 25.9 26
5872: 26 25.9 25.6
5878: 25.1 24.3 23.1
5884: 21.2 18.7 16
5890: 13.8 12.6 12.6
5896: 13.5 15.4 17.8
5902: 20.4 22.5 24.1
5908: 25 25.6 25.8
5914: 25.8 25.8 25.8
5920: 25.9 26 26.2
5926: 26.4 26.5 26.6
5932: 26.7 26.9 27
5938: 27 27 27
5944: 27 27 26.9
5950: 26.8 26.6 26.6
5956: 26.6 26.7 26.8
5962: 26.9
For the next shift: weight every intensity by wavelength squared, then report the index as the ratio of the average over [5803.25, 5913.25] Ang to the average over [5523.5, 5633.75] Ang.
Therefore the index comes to 1.14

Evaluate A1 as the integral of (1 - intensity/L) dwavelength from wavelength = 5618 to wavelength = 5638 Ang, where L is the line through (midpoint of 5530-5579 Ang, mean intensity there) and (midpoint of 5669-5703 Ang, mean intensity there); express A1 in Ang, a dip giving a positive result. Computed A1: 0.3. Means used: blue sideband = 24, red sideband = 25.5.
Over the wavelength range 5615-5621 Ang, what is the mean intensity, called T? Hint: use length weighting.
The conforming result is 23.5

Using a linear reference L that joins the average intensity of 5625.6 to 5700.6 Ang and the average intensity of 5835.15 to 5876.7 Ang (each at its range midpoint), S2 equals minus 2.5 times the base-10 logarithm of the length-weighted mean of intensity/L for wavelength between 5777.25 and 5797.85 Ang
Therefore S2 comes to -0.035 mag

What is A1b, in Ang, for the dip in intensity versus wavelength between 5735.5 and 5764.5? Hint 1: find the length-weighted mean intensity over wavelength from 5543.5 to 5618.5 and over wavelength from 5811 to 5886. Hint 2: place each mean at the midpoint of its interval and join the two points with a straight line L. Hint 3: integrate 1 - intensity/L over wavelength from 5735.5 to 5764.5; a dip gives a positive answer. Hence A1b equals -2.6 Ang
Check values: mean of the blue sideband 23.4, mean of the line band 27.5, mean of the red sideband 26.2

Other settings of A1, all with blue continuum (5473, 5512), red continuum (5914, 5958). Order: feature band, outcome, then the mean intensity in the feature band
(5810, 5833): -1.5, 27.1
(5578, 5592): 0.6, 22.3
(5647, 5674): -1.4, 25.3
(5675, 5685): -0.6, 25.6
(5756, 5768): -1.0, 27.2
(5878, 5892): 3.6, 19.4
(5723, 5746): -2.2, 27.1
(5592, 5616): 0.6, 23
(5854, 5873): 0.1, 25.7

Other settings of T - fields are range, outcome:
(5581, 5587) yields 22.5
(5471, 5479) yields 21.8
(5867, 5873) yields 26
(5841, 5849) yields 27.4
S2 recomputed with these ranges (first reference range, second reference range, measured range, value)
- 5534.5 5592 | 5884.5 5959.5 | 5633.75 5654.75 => -0.09 mag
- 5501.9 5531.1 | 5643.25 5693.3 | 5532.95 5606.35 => 0.01 mag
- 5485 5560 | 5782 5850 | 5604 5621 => 0.03 mag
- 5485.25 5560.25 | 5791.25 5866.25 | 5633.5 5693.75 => -0.01 mag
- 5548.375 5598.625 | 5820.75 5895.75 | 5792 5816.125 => -0.13 mag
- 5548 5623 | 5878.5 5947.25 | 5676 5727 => -0.11 mag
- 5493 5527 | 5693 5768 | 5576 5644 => 0.04 mag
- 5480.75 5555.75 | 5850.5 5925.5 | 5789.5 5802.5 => -0.19 mag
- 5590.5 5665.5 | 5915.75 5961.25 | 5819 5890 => 0.02 mag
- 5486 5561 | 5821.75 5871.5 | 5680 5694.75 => -0.02 mag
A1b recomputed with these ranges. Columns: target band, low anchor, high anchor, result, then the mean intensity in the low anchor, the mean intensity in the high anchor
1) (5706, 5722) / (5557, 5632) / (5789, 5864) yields -0.4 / 23.3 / 27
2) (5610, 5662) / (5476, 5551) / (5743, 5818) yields 0.2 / 23.1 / 27.2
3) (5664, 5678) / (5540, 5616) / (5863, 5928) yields -1.3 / 23.4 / 22.6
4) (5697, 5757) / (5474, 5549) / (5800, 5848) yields -1.5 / 23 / 27.3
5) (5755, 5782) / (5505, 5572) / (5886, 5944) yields -4.6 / 23.6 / 22.9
